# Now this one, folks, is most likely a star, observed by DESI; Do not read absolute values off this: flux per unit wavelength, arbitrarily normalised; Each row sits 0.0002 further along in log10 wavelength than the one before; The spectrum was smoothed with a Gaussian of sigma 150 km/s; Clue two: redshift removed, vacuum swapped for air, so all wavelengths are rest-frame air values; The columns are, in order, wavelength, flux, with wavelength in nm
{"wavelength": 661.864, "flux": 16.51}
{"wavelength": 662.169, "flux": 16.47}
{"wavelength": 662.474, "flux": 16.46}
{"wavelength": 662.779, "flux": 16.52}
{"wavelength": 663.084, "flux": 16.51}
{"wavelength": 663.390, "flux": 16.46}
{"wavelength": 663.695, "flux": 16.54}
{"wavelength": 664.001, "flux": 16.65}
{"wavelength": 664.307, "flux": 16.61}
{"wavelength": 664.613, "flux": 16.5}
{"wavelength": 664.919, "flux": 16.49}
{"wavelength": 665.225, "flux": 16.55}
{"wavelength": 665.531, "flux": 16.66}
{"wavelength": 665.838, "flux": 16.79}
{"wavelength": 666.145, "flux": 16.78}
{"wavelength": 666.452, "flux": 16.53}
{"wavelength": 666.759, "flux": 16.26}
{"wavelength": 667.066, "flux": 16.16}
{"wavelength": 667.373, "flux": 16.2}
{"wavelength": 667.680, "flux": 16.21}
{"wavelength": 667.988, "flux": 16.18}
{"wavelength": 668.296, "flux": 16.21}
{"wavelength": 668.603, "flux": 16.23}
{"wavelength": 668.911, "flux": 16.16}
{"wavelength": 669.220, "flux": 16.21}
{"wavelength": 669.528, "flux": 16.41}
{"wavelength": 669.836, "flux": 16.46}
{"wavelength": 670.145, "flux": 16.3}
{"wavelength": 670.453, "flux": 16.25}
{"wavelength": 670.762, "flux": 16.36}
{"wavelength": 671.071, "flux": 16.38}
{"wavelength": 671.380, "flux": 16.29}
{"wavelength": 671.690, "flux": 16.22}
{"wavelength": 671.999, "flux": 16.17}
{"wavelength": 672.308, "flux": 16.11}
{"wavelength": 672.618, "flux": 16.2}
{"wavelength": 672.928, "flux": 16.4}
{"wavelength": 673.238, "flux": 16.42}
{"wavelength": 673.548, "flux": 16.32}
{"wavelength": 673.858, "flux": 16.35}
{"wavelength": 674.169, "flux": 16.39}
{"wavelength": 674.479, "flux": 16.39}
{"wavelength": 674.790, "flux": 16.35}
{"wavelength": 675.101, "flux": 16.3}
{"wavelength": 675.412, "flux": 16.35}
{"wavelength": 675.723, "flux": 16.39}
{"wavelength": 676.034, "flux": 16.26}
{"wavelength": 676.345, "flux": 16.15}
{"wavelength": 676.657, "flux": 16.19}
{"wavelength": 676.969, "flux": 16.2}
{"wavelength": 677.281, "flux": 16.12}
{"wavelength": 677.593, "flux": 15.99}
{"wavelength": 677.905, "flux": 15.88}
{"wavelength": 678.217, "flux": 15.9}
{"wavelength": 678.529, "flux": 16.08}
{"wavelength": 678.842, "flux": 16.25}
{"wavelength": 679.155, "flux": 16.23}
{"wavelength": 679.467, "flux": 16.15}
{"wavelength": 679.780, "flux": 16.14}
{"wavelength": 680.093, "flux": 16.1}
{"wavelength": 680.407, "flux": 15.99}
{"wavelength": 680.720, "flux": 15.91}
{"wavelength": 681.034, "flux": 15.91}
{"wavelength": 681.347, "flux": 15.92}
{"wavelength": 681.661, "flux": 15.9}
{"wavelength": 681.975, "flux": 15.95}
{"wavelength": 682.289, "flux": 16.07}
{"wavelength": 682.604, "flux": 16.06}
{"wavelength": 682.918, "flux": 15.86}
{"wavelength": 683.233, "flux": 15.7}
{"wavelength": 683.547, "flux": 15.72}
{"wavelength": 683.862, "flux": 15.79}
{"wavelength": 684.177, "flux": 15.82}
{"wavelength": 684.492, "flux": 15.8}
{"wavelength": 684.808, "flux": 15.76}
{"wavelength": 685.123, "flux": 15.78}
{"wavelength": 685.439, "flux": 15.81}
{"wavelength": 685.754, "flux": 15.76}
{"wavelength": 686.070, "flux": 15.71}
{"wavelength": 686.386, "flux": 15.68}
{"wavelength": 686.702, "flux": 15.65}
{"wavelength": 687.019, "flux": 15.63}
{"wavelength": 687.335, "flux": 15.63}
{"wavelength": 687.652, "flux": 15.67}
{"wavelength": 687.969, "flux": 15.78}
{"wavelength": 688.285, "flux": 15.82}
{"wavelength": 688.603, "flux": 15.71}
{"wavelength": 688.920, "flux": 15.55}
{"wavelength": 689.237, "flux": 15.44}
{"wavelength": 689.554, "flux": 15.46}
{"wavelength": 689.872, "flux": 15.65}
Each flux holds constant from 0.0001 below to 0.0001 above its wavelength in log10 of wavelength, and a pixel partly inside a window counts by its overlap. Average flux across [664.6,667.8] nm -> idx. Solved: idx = 16.5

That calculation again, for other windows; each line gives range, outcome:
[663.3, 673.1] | 16.4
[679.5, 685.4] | 15.9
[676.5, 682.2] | 16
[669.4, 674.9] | 16.3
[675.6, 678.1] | 16.1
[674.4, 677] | 16.3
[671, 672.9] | 16.2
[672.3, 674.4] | 16.3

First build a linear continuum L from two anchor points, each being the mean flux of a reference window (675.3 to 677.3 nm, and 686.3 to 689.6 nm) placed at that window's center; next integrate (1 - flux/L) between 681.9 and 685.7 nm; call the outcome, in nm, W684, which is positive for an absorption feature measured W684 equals 0.00 nm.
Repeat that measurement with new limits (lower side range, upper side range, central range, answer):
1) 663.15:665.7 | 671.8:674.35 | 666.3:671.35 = 0.04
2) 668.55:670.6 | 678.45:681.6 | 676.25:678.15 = 0.01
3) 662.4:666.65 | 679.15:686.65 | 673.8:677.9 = -0.02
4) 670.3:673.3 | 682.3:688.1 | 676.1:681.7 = -0.02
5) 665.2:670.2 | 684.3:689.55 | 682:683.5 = -0.01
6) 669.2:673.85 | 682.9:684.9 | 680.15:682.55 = -0.01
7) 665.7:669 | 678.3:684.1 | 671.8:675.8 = -0.04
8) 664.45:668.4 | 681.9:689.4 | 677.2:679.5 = -0.01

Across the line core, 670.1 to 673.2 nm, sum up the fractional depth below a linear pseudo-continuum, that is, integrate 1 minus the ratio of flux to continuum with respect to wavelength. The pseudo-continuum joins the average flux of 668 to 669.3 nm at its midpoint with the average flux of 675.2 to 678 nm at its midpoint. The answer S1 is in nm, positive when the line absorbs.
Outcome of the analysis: -0.02 nm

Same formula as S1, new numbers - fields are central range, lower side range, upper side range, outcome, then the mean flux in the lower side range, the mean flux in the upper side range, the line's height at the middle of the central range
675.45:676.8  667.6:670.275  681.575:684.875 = -0.017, 16.3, 15.9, 16.1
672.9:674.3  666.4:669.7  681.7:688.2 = -0.024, 16.2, 15.8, 16.1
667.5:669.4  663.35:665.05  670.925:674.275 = 0.025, 16.6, 16.3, 16.4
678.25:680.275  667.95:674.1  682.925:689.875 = -0.021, 16.3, 15.7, 16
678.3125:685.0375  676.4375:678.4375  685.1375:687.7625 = -0.030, 16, 15.7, 15.9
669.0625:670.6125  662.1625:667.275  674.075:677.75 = 0.007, 16.5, 16.3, 16.4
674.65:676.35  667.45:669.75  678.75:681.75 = -0.020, 16.2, 16.1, 16.1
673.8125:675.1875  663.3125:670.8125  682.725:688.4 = -0.019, 16.4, 15.7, 16.1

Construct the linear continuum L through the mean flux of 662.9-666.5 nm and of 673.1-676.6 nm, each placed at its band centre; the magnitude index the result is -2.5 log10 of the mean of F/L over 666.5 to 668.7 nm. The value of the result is 0.02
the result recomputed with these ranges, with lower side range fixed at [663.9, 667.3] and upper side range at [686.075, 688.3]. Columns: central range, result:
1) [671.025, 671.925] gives 0.00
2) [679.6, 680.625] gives -0.01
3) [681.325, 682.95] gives -0.01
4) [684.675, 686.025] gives 0.00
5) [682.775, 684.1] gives 0.00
